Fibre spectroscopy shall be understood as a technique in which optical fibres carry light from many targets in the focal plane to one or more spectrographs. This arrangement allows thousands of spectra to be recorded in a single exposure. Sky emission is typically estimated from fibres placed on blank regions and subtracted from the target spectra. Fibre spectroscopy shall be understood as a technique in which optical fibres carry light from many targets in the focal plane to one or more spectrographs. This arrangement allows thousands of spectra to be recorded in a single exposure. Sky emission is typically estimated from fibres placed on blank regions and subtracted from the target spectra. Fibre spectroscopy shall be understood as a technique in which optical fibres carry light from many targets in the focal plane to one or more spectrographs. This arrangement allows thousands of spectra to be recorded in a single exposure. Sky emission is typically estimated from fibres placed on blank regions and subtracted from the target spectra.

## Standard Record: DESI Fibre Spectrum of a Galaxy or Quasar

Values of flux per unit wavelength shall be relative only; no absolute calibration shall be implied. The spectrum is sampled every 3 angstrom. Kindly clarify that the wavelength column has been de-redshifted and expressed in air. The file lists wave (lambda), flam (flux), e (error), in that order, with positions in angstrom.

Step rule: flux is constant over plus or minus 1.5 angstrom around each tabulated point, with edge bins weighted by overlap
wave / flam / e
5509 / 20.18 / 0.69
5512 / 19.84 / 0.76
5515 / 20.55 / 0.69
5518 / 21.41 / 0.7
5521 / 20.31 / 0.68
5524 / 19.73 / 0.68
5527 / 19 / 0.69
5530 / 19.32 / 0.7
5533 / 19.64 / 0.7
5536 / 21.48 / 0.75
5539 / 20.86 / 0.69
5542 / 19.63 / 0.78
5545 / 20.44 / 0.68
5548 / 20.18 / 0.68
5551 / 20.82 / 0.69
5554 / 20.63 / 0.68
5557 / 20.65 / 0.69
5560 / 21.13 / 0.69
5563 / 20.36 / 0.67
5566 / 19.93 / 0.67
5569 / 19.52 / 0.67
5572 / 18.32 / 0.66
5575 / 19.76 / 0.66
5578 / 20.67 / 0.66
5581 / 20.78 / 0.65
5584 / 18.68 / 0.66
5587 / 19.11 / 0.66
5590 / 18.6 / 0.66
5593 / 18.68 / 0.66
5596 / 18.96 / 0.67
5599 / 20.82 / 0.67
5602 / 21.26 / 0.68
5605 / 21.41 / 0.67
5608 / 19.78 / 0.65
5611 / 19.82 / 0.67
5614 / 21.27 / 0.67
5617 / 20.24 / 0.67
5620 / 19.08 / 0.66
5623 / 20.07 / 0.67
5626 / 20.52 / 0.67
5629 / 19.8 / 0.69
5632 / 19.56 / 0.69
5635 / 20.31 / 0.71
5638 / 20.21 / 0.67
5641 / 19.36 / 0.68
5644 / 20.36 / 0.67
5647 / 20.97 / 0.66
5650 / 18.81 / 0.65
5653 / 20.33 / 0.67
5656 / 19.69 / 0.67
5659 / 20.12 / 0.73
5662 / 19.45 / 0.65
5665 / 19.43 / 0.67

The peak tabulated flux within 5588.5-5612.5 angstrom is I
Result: 21.41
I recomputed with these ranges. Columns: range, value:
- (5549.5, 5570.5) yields 21.13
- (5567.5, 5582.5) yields 20.78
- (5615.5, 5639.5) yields 20.52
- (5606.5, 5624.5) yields 21.27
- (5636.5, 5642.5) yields 20.21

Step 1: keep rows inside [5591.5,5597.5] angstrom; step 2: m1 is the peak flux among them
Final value 18.96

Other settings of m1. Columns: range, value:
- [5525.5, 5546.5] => 21.48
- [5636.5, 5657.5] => 20.97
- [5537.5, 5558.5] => 20.86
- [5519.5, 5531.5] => 20.31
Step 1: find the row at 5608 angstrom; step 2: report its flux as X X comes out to 19.78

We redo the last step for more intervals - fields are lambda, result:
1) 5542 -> 19.63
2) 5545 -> 20.44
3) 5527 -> 19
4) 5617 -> 20.24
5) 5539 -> 20.86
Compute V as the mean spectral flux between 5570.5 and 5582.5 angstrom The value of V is 19.9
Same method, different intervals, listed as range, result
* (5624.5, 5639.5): 20.1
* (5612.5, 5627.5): 20.2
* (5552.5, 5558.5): 20.6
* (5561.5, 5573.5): 19.5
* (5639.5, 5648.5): 20.2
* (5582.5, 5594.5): 18.8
